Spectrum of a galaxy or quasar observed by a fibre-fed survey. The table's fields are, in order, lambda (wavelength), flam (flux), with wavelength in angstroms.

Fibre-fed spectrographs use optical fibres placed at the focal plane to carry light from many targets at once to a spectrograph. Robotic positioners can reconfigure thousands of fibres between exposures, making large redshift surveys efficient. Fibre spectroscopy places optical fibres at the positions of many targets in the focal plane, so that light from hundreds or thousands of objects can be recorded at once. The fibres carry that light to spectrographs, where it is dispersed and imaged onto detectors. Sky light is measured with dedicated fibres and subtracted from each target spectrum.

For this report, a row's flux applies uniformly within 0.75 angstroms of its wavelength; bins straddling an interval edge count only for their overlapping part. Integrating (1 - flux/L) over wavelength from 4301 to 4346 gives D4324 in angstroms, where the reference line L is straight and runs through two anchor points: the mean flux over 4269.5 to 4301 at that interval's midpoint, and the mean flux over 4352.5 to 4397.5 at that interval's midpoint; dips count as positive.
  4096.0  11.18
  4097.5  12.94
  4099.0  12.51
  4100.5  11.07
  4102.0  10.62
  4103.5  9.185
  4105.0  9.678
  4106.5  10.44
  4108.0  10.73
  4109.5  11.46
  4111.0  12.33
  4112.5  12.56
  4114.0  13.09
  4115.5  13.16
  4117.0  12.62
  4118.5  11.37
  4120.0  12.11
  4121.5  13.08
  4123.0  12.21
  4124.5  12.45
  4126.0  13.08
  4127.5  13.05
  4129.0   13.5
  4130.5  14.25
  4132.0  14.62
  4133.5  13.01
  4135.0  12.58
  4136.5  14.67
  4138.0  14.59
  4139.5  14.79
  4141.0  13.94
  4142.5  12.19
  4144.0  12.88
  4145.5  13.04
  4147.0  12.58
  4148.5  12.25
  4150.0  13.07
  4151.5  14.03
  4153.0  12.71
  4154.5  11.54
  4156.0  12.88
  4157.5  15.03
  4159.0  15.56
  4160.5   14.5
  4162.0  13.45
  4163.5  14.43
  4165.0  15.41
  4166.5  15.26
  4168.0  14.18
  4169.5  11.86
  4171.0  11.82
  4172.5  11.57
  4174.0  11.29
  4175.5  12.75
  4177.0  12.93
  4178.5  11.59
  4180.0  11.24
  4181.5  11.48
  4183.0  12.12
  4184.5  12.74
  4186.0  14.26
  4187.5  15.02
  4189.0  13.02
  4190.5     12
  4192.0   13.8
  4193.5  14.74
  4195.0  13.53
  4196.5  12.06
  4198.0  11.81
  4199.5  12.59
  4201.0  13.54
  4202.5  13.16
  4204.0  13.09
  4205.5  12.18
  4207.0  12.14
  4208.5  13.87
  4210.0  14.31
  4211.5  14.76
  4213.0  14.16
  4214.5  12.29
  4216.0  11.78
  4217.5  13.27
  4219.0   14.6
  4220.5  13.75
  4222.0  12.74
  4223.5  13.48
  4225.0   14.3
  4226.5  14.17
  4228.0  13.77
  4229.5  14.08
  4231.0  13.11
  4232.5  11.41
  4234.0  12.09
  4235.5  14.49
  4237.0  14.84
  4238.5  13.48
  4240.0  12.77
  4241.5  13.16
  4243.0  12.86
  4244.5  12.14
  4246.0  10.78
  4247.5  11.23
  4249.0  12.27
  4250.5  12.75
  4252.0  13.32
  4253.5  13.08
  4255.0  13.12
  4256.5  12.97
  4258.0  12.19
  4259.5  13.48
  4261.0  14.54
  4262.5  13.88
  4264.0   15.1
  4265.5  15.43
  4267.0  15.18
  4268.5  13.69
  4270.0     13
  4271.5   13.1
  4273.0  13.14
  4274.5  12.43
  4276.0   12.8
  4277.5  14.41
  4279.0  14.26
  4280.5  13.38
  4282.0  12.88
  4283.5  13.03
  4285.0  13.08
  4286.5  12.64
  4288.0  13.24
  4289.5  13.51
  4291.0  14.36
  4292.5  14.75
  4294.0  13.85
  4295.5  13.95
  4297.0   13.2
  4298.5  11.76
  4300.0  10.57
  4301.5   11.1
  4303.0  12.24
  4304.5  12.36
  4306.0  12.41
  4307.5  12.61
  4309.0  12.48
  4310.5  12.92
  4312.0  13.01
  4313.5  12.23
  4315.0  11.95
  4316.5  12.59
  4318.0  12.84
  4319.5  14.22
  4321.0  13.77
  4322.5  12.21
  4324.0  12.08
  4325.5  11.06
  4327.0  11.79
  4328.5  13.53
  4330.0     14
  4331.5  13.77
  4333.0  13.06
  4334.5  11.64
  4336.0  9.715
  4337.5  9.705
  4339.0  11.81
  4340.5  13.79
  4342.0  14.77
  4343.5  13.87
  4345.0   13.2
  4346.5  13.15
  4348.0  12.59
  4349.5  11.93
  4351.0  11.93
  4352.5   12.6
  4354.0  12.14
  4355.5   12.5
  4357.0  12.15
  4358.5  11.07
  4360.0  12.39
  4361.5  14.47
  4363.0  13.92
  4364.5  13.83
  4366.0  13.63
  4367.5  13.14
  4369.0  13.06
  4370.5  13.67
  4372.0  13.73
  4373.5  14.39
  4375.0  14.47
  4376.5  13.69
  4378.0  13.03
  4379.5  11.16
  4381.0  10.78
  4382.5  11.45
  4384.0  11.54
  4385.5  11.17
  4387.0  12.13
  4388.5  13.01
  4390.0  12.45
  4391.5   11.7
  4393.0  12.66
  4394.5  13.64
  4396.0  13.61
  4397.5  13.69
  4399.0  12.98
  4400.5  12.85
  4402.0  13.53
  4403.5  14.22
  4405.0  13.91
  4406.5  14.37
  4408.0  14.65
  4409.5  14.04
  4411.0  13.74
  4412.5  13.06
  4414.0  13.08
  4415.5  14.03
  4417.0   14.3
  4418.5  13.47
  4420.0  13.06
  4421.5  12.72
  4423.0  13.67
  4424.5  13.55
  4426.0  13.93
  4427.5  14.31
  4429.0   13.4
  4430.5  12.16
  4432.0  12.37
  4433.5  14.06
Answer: 1.6 angstroms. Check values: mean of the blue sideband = 13.2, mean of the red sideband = 12.8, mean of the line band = 12.6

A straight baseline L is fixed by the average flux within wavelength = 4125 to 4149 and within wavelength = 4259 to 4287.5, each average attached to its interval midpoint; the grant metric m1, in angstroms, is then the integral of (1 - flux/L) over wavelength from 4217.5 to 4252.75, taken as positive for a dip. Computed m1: 1.2 angstroms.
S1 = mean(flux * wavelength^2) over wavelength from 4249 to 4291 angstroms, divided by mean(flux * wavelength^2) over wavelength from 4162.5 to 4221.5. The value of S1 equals 1.07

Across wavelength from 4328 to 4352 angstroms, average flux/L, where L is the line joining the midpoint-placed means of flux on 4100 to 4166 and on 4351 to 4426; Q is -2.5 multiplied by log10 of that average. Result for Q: 0.03 mag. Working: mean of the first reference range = 12.9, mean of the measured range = 12.6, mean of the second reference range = 13.1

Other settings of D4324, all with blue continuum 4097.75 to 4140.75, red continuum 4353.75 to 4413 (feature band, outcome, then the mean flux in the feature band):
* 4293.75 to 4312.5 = 0.6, 12.5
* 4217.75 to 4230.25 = -1.1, 13.8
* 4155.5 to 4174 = -1.7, 13.7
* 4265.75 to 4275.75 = -0.5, 13.5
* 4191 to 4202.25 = -0.4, 13.1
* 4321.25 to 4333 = 0.2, 12.7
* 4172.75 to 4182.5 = 0.6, 11.9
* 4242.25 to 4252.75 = 0.5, 12.2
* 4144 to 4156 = -0.2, 12.8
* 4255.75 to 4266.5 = -1.0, 14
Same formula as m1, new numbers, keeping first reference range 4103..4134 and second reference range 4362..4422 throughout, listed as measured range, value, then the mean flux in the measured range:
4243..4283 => -1.5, 13.2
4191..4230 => -2.4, 13.4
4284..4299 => -0.7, 13.5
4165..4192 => -0.6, 12.8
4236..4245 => -0.4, 13.3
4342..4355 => 0.3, 12.8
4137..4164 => -2.4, 13.5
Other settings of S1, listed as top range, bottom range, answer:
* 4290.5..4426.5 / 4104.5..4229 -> 1.08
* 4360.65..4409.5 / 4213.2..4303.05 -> 1.06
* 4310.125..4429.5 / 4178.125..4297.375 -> 1.04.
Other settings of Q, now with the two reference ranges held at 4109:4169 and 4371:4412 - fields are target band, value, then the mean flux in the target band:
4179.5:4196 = 0.02 mag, 13.1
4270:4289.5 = 0.00 mag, 13.2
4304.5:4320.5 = 0.04 mag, 12.7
